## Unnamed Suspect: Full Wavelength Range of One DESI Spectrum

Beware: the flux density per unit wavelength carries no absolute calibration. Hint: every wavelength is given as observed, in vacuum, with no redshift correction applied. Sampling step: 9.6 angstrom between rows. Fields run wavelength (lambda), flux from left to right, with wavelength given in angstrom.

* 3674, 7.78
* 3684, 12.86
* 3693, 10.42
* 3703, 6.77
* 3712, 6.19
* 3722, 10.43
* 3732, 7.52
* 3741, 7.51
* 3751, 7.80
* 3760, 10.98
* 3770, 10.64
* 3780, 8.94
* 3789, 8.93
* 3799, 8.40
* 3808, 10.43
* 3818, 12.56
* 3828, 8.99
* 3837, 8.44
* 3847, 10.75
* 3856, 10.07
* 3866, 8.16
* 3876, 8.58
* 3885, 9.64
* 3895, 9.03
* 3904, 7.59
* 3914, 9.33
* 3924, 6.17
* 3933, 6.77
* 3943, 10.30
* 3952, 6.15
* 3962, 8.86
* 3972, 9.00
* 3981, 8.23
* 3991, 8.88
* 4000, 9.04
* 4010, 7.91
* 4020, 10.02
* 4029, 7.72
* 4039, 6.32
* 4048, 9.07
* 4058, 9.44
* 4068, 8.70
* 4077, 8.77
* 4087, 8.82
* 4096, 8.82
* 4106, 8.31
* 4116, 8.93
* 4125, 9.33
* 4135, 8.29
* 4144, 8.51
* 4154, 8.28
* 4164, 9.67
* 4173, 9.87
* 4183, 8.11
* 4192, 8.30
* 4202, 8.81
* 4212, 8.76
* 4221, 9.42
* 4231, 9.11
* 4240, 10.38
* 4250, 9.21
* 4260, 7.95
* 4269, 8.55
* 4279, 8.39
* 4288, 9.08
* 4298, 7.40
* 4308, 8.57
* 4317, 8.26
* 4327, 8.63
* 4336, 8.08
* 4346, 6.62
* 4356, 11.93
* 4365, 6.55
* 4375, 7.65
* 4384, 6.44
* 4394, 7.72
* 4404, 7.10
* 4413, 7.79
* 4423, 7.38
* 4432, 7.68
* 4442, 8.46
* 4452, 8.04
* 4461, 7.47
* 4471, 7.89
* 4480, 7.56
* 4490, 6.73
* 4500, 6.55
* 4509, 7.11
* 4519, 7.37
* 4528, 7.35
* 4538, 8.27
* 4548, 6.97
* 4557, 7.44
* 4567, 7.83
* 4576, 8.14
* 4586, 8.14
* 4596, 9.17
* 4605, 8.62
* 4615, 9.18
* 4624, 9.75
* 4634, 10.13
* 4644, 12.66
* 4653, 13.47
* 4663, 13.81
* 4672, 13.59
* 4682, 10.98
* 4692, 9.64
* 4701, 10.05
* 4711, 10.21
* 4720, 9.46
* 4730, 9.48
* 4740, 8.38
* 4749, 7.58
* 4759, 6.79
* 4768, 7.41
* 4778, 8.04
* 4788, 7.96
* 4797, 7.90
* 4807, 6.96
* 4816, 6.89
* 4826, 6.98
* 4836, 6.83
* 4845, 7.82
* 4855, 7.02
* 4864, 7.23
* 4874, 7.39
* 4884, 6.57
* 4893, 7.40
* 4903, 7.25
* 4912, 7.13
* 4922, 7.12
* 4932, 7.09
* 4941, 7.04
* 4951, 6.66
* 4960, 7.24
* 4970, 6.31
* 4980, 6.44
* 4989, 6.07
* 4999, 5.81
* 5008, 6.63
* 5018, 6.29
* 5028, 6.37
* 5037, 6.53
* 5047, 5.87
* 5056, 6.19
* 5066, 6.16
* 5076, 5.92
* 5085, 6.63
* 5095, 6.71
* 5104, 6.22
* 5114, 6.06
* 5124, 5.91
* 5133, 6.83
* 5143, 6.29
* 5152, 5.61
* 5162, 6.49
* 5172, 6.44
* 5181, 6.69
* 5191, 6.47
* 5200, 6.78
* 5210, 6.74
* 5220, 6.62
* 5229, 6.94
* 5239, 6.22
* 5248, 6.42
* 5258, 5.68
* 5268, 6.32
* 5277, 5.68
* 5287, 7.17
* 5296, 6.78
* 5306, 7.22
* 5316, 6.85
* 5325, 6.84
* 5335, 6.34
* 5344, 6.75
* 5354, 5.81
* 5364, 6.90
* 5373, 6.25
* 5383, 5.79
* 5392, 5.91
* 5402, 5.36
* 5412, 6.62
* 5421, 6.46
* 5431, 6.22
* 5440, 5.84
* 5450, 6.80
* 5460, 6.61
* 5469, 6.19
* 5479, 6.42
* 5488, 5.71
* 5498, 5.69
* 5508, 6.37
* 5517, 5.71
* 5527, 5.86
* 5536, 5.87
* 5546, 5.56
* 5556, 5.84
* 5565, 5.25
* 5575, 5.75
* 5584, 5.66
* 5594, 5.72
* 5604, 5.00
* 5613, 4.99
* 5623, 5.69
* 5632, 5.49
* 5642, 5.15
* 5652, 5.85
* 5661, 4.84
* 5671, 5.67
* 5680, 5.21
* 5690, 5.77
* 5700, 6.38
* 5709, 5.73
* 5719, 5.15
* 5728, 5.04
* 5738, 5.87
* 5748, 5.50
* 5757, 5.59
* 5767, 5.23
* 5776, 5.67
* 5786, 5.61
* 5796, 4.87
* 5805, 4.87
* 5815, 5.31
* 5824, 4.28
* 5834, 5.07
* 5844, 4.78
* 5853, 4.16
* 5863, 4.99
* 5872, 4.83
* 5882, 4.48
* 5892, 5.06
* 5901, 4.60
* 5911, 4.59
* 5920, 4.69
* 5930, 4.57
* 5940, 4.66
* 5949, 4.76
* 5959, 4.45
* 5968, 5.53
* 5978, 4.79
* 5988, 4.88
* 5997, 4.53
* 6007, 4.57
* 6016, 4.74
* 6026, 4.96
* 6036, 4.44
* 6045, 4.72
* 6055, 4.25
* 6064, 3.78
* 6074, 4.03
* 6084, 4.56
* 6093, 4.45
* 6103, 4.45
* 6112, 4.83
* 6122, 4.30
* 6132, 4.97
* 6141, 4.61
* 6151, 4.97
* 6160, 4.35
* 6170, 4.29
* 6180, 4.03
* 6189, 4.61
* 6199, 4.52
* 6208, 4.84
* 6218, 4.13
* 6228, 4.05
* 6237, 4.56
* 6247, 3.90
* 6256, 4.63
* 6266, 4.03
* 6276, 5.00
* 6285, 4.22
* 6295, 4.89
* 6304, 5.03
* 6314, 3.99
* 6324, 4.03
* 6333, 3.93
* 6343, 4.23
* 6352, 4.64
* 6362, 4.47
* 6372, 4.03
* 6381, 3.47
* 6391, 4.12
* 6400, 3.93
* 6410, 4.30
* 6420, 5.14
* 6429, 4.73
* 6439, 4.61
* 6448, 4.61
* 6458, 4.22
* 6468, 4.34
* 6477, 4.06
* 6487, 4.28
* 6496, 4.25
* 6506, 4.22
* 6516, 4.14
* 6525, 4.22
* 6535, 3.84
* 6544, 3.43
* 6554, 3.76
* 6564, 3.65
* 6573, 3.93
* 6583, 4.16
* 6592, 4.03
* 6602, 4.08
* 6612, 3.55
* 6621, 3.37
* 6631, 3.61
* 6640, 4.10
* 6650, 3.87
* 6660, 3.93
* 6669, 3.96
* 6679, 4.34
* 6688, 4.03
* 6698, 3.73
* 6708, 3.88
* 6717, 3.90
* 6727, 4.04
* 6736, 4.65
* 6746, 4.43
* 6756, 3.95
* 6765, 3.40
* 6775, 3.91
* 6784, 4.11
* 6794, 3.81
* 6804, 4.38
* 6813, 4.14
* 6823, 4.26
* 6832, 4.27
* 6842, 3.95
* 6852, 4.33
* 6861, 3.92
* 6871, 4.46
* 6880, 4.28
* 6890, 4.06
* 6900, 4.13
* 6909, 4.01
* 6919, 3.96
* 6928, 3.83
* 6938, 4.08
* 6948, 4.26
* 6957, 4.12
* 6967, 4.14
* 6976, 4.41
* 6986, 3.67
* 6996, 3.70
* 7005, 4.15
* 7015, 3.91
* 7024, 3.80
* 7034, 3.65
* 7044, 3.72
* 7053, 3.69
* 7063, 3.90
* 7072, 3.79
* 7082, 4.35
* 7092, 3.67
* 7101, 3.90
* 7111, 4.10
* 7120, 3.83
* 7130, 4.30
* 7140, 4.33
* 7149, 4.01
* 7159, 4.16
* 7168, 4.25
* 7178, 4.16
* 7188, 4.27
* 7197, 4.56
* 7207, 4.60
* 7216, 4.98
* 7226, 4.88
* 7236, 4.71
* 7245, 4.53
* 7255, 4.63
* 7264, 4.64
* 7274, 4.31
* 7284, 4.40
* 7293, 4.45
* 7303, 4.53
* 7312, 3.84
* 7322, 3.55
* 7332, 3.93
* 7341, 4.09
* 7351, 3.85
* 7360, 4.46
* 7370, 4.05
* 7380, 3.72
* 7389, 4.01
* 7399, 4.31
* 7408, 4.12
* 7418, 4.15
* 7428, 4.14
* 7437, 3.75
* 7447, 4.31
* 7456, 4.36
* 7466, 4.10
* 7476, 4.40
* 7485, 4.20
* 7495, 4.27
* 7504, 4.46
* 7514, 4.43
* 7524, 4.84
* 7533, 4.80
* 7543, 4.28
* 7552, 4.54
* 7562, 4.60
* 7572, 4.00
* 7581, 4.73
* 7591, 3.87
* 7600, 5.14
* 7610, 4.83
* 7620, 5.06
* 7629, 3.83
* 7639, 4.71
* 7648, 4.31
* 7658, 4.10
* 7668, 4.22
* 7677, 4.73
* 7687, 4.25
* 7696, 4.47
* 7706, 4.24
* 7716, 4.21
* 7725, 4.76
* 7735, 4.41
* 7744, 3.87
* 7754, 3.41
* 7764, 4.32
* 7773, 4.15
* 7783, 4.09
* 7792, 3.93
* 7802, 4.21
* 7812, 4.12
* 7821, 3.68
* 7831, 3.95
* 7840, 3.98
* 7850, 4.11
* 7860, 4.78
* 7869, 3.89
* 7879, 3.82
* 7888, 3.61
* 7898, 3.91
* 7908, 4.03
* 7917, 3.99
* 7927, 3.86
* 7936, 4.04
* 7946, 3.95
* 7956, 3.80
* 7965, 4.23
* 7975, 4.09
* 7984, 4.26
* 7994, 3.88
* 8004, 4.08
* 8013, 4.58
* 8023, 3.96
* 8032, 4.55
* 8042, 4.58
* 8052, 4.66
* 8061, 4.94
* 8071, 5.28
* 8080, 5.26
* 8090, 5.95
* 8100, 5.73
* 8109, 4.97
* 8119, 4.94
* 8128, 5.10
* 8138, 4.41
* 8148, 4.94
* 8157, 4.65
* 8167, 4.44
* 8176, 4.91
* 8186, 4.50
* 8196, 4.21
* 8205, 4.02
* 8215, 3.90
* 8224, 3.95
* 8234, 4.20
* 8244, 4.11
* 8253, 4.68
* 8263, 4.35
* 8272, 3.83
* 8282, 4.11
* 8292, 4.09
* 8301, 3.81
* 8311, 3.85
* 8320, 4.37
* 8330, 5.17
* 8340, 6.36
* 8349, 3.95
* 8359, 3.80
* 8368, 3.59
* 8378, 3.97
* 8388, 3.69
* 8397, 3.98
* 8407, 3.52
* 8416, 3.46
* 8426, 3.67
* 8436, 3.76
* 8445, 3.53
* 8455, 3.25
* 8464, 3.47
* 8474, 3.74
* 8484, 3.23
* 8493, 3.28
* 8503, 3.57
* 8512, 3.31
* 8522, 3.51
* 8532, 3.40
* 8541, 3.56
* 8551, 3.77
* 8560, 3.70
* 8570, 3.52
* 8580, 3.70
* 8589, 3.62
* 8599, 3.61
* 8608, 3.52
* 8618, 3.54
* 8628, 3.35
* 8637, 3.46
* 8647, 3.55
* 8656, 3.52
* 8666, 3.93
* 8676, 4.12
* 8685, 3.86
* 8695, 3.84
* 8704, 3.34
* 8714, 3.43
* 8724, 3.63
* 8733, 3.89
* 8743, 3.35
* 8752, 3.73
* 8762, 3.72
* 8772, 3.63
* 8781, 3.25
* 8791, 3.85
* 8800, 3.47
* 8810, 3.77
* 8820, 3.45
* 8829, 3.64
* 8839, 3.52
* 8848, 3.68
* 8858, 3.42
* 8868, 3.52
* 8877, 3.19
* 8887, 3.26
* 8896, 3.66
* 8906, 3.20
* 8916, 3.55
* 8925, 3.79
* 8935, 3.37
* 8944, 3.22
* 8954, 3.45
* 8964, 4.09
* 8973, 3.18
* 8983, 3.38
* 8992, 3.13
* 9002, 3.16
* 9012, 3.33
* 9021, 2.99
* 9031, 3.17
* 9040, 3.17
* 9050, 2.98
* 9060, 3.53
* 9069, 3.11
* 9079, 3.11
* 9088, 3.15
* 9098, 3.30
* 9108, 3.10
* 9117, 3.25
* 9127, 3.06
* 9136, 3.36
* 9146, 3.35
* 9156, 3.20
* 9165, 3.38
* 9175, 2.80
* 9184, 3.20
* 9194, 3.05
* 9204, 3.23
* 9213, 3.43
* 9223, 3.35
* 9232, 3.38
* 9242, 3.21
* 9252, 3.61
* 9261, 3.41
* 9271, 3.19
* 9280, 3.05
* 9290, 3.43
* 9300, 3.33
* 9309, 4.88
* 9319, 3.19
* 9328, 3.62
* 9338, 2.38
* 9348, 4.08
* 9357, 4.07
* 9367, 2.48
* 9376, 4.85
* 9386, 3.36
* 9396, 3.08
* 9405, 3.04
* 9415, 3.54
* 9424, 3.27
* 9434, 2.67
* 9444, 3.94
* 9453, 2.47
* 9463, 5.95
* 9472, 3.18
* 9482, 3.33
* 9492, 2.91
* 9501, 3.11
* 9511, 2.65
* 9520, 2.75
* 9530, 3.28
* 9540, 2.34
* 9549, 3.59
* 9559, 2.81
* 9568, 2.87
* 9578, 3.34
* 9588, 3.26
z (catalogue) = 0.665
